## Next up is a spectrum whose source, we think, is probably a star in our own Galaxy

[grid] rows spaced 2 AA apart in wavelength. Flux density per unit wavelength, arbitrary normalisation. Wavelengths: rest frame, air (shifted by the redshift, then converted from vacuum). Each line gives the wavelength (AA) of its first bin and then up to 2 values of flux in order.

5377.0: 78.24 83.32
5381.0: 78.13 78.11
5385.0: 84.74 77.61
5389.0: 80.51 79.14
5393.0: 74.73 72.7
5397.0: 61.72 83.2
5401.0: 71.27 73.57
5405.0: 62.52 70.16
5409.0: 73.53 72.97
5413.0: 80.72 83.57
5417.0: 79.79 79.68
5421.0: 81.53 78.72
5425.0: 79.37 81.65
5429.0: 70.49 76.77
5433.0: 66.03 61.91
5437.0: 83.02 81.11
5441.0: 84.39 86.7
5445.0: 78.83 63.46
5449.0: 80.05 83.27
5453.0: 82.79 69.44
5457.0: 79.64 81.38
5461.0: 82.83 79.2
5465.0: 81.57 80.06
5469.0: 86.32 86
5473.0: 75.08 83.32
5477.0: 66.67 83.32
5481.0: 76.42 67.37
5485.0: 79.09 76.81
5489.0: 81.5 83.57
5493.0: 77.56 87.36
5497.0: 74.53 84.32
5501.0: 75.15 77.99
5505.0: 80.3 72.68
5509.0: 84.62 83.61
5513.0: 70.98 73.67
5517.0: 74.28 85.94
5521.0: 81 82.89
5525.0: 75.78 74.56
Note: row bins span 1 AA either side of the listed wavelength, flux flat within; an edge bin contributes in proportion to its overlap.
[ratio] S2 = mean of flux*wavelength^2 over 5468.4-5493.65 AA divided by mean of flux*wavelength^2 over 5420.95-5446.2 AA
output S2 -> 1.0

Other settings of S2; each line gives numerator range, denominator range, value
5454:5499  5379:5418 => 1.07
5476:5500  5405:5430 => 1.04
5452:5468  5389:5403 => 1.10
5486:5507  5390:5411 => 1.14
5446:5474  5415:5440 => 1.04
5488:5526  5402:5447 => 1.07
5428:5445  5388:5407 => 1.06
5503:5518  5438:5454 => 0.99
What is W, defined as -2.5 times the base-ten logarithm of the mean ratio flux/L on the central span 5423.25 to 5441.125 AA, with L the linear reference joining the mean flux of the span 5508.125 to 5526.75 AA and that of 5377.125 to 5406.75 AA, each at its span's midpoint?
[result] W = 0.01 mag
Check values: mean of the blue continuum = 75.7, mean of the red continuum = 79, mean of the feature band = 75.8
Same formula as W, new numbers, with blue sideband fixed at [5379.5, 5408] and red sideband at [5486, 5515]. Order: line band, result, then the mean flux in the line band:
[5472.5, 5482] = 0.017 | 77.1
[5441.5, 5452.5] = -0.026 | 78.9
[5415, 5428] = -0.060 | 80.4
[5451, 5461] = -0.025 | 79.3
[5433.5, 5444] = -0.028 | 78.8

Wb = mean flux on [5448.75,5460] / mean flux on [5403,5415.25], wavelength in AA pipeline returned 1.08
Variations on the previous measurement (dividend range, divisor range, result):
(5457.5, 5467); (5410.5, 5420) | 1.02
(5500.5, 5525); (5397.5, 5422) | 1.04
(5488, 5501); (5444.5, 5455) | 1.05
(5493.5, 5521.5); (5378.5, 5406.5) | 1.04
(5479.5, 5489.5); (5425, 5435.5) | 1.05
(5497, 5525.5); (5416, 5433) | 1.01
